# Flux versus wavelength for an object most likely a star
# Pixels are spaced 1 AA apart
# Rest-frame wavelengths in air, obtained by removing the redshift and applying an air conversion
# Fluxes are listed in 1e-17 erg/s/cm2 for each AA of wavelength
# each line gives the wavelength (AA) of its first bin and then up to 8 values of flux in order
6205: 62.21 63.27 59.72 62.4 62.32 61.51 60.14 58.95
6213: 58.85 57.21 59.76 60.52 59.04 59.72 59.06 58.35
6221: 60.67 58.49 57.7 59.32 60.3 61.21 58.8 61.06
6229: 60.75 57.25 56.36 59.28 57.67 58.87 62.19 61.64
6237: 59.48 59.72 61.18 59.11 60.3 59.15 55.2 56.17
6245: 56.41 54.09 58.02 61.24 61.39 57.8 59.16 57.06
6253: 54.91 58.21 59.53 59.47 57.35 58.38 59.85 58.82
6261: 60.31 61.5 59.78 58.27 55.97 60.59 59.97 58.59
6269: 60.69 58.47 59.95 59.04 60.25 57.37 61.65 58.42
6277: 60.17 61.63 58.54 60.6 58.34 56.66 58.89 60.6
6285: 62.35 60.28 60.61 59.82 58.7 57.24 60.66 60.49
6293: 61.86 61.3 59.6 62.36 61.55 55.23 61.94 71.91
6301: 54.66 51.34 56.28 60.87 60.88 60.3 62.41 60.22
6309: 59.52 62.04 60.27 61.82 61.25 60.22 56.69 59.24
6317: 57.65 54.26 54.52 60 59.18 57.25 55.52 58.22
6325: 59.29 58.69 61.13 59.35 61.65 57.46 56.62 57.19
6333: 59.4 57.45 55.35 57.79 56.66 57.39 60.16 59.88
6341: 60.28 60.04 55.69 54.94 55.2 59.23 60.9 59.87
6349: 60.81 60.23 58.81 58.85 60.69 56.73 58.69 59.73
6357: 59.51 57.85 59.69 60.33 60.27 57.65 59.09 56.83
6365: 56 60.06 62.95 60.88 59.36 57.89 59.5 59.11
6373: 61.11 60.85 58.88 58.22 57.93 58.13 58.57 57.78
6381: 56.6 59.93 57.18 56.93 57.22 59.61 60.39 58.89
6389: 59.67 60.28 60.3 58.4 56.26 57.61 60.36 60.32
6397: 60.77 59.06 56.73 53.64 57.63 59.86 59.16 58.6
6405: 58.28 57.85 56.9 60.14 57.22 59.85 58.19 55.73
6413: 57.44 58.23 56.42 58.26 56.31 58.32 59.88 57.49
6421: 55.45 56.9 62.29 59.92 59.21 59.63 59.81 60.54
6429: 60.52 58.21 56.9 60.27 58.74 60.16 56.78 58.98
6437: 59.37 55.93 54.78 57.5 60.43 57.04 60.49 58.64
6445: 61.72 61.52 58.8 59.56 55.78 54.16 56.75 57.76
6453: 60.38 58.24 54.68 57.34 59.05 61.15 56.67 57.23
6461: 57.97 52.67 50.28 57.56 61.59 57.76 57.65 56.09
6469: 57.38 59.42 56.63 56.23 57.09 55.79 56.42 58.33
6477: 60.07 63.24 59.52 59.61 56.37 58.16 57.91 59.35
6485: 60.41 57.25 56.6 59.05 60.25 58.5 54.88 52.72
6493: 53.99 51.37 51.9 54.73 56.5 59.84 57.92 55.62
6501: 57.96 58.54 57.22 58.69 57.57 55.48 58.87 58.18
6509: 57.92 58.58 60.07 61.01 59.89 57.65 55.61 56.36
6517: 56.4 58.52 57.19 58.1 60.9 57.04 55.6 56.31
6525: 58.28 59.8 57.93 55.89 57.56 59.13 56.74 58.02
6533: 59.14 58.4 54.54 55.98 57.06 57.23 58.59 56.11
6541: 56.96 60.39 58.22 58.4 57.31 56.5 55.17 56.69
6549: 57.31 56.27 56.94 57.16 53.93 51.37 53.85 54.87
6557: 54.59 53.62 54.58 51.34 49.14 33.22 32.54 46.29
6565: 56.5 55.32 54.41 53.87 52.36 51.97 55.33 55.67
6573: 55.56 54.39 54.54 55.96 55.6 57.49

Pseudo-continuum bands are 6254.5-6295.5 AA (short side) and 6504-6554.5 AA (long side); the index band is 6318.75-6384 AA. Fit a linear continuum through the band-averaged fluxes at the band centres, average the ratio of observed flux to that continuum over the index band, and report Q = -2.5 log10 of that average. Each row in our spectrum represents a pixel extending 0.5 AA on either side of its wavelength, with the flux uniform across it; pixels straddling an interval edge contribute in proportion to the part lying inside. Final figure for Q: 0.00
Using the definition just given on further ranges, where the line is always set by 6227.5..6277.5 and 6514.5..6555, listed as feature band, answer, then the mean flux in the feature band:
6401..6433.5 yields -0.01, 58.5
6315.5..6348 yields 0.01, 58.1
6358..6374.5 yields -0.02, 59.4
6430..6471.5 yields 0.00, 57.9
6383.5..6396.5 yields -0.02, 58.9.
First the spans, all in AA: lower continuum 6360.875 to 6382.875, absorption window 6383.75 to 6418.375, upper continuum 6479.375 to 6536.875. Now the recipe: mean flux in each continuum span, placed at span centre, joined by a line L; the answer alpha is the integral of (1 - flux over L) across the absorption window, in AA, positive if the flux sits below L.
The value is 0.2 AA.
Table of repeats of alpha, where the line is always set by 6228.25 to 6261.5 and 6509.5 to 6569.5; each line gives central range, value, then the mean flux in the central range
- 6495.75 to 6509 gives -0.4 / 57.5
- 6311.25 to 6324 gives -0.1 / 58.2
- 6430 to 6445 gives -0.4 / 58.4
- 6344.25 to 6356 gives -0.3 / 59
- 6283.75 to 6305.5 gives -0.7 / 60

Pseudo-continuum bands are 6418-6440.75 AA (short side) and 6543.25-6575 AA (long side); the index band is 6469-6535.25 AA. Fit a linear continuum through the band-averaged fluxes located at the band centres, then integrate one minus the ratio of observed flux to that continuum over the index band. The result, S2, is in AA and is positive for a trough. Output -2.4 AA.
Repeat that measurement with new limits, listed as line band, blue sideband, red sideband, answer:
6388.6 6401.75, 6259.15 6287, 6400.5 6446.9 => 0.0 AA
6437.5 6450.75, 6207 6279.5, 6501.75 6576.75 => -0.3 AA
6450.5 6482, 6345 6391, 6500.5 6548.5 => 0.3 AA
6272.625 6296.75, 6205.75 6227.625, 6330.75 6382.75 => -0.3 AA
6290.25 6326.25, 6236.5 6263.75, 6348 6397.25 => -0.4 AA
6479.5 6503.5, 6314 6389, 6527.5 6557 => 0.1 AA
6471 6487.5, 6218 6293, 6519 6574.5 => -0.6 AA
